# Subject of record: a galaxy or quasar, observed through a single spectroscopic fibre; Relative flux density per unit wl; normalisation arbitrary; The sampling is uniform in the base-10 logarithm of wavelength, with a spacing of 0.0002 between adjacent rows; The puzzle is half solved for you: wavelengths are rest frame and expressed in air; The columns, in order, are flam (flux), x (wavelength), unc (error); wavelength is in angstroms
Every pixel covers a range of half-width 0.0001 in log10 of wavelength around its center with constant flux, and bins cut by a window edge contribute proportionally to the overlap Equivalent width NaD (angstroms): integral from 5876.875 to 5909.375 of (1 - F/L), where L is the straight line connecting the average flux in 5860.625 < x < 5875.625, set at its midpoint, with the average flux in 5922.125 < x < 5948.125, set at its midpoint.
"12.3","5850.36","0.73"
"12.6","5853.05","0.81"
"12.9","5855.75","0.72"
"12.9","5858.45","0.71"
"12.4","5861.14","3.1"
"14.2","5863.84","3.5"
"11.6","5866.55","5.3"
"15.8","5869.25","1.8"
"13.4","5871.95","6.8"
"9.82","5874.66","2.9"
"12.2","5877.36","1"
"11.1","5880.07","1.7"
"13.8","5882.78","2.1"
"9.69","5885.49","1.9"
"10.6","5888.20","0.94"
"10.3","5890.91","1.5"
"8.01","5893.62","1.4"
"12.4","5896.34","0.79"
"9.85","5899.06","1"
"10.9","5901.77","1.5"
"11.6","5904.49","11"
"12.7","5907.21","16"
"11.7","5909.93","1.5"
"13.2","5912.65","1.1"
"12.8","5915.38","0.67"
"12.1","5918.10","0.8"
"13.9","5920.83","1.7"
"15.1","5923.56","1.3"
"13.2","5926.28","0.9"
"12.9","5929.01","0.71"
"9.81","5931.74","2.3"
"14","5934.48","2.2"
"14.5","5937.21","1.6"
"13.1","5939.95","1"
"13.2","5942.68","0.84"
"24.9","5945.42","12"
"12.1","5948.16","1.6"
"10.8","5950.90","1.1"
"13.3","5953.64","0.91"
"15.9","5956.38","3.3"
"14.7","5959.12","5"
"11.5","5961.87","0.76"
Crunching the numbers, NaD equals 5.82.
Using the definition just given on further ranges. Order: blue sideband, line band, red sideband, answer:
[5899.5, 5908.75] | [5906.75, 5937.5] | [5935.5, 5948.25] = 1.36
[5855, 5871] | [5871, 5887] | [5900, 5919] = 1.60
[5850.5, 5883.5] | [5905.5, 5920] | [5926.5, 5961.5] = 1.01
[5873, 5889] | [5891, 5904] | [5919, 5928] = 2.03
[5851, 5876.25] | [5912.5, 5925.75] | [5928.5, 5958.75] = 0.28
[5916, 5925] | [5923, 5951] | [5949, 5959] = -1.11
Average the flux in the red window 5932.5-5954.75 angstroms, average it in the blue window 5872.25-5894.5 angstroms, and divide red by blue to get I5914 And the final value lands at 1.3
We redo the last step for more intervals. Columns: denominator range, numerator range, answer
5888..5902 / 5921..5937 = 1.28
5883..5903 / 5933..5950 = 1.45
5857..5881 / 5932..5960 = 1.14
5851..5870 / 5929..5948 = 1.12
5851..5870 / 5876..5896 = 0.83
